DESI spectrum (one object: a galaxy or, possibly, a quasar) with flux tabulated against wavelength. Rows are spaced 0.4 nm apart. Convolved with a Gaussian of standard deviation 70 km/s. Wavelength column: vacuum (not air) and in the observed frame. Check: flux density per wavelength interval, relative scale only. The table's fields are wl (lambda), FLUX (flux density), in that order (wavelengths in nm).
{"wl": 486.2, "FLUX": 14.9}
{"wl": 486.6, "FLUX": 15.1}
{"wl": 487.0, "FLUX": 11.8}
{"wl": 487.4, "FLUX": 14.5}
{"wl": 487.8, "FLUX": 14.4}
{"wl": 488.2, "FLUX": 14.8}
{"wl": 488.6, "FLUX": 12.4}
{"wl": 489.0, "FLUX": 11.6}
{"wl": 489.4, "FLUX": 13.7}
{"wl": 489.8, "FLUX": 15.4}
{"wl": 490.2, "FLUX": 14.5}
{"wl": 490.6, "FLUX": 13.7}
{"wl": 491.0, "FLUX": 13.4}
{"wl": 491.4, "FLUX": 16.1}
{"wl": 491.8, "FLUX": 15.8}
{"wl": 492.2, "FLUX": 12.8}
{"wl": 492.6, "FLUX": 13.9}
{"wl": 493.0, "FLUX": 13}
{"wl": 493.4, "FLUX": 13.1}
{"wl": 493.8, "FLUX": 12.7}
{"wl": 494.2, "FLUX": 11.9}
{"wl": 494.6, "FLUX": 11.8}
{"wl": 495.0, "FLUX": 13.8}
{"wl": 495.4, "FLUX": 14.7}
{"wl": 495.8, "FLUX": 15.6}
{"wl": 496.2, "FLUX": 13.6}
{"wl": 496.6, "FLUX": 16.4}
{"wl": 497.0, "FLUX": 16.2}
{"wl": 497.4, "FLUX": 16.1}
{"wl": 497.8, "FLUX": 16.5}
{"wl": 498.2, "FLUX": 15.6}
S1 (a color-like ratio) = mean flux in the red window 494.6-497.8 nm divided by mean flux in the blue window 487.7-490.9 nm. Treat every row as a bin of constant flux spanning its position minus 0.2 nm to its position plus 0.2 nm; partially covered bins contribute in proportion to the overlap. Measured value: 1.09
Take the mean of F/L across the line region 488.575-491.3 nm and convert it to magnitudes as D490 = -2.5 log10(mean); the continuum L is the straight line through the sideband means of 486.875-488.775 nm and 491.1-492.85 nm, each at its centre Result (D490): 0.03 mag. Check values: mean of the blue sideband 13.7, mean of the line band 13.7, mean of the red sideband 14.5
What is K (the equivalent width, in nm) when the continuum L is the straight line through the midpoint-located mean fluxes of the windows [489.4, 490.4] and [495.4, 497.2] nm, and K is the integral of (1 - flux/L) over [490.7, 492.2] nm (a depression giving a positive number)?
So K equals 0.02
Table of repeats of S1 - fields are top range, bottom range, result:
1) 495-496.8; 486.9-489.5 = 1.12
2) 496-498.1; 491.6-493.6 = 1.15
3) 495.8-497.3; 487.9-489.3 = 1.18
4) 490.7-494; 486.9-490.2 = 1.01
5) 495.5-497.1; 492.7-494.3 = 1.20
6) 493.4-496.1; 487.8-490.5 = 0.97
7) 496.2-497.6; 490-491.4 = 1.12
